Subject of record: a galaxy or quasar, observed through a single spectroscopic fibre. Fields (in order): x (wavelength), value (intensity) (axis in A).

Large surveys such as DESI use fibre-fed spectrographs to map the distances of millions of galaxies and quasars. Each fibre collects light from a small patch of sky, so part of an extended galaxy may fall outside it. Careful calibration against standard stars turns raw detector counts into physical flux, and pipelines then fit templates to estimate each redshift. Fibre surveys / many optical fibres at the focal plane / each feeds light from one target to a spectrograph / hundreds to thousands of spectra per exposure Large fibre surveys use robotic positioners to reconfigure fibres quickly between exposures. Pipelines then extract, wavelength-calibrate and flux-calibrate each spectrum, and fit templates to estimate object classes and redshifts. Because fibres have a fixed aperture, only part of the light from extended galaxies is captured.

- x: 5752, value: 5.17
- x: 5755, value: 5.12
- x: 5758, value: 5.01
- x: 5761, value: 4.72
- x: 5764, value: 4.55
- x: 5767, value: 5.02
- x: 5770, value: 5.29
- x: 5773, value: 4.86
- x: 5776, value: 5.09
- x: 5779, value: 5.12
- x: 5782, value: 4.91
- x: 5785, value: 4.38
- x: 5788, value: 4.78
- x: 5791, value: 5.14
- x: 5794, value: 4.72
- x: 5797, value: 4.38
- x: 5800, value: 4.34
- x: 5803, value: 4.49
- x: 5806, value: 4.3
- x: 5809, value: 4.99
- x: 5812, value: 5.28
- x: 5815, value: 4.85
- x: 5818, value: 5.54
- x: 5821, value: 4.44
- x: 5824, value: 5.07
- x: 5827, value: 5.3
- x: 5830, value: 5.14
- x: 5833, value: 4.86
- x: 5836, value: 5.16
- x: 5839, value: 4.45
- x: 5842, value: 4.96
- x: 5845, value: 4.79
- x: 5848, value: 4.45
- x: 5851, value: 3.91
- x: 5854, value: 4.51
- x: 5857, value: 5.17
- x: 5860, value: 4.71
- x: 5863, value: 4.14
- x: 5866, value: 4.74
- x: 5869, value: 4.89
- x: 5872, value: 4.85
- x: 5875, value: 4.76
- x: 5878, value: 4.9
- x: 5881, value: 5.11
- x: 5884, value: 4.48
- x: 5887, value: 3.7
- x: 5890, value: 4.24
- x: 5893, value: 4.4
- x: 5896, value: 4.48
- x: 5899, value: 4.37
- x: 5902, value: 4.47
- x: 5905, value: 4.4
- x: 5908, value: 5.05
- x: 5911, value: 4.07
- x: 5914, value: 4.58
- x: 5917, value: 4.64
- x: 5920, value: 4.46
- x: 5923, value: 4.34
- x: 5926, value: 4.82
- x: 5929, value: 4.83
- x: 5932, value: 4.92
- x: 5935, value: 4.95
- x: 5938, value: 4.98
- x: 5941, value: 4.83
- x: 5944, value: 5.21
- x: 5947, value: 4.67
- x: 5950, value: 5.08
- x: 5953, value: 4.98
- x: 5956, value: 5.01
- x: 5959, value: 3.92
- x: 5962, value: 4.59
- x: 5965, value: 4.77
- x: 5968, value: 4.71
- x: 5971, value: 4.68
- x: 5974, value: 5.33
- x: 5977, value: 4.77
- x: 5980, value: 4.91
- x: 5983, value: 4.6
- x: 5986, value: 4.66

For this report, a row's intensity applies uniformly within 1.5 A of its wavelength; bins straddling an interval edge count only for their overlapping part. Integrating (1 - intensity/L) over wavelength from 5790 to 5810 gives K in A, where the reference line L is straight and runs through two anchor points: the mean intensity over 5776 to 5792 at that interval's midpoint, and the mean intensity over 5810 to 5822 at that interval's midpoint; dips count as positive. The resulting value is 1.5 A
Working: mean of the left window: 4.88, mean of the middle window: 4.6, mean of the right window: 5.05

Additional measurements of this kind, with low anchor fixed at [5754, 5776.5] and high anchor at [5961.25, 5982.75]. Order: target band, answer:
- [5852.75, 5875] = 0.8 A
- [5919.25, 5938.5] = 0.3 A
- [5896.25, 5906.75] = 0.9 A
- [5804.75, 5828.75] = -0.3 A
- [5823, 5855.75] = 0.8 A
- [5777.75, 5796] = 0.4 A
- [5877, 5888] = 0.7 A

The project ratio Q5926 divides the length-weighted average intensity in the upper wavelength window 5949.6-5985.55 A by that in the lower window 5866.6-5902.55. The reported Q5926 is 1.05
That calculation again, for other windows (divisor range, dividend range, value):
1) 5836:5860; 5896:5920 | 0.97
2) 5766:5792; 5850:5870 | 0.93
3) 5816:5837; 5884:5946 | 0.91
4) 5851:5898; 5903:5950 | 1.03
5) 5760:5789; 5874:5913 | 0.92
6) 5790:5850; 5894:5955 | 0.98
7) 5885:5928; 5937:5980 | 1.09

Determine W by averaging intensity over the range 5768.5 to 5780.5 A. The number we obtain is 5.09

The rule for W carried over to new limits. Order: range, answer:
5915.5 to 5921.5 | 4.55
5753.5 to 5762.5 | 4.95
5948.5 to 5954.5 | 5.03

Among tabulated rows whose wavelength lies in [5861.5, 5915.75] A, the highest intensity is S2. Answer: 5.11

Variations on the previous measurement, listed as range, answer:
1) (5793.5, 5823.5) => 5.54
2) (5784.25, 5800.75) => 5.14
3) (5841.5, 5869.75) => 5.17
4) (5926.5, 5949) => 5.21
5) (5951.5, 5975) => 5.33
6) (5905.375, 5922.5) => 5.05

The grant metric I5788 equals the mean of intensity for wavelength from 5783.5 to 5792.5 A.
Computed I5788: 4.77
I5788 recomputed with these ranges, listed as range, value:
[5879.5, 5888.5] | 4.43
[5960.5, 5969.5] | 4.69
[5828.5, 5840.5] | 4.9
